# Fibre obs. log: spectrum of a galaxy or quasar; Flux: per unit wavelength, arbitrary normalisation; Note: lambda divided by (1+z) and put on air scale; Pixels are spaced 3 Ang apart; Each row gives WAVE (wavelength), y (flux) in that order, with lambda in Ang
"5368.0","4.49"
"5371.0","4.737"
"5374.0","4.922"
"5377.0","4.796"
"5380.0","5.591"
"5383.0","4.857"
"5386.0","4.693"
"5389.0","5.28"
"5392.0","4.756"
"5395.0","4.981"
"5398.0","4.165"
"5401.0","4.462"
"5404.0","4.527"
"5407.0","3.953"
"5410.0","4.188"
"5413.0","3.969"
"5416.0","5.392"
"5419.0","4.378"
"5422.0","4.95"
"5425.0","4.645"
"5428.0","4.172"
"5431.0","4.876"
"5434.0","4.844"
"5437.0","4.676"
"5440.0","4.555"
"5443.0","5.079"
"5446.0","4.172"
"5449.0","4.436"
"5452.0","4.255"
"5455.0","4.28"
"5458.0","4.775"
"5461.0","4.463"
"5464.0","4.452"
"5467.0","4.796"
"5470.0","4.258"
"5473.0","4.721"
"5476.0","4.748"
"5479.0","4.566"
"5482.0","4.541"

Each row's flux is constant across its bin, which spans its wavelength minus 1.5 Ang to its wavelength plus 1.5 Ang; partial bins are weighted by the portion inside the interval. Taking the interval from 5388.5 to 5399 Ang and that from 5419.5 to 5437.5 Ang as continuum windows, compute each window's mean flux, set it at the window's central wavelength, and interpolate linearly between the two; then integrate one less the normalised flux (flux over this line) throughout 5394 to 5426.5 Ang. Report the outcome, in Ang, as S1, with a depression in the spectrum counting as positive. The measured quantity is 1.6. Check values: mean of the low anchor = 4.78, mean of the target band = 4.5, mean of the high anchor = 4.68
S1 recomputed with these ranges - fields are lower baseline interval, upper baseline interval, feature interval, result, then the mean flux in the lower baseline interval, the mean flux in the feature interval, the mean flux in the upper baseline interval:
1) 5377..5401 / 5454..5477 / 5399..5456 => 2.40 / 4.87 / 4.52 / 4.56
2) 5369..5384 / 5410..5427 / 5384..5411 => 1.26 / 4.97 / 4.57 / 4.61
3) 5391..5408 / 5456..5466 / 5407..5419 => 0.19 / 4.48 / 4.43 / 4.56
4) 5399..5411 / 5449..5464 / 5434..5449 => -0.78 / 4.28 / 4.62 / 4.44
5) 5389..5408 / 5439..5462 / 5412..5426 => -0.50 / 4.55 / 4.69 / 4.5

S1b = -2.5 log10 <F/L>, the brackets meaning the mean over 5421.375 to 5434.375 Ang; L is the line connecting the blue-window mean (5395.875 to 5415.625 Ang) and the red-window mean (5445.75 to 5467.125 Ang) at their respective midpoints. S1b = -0.073 mag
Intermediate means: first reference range 4.3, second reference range 4.45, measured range 4.67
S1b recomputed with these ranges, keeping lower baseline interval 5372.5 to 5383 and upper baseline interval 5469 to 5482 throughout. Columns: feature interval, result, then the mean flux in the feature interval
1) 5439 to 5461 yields 0.048 mag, 4.5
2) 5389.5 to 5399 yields 0.058 mag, 4.73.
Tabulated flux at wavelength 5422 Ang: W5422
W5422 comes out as 4.95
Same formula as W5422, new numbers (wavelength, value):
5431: 4.876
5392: 4.756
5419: 4.378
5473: 4.721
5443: 5.079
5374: 4.922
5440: 4.555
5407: 3.953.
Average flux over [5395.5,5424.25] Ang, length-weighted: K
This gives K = 4.47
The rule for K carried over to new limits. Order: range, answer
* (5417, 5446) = 4.67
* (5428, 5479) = 4.57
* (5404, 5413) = 4.13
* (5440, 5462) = 4.5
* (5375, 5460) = 4.63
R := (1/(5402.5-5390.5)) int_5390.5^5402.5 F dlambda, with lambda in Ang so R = 4.59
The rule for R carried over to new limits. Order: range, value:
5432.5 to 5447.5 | 4.67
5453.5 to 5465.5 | 4.49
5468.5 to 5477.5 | 4.58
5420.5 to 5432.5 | 4.66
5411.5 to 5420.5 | 4.58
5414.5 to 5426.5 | 4.84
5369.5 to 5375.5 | 4.83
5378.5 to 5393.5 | 5.04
